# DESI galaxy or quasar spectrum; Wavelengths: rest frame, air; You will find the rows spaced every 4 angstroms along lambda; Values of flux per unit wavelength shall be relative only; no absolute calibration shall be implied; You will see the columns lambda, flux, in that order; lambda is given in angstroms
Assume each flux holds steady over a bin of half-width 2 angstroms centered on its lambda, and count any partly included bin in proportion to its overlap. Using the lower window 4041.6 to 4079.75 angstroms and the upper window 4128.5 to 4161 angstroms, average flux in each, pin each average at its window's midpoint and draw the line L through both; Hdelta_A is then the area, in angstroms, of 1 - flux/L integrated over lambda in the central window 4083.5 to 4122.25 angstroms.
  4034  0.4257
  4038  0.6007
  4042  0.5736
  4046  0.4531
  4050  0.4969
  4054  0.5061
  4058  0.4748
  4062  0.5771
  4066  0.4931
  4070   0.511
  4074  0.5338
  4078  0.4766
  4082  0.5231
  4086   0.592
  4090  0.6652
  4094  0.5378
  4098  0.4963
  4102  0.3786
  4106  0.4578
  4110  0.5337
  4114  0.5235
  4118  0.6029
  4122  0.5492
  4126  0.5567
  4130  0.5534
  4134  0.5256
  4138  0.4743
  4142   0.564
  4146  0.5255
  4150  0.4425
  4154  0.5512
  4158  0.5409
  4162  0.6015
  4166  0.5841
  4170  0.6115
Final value -1.3 angstroms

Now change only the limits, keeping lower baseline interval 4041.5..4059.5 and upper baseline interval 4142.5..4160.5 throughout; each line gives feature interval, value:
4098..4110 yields 1.4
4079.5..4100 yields -2.2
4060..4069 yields -0.6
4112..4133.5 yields -1.7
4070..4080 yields -0.1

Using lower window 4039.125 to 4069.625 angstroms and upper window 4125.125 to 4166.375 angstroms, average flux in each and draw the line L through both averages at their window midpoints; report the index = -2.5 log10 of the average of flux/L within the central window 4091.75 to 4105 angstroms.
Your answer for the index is 0.11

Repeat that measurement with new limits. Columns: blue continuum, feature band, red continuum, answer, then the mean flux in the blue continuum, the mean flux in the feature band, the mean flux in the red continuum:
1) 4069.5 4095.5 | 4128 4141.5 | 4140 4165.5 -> 0.041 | 0.551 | 0.523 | 0.54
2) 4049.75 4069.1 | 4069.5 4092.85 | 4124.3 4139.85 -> -0.074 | 0.511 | 0.552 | 0.527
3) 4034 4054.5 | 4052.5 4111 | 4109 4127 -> 0.039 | 0.518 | 0.517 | 0.554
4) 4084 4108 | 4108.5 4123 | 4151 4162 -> -0.047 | 0.521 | 0.553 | 0.547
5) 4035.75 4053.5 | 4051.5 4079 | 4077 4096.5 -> 0.067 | 0.527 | 0.511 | 0.562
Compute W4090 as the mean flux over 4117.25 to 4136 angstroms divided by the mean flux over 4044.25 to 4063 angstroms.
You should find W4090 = 1.11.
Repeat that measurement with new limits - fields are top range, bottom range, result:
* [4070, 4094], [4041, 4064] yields 1.08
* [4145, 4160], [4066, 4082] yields 1.01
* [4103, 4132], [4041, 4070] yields 1.05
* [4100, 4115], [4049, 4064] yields 0.91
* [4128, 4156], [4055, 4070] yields 1.01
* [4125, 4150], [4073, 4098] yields 0.95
